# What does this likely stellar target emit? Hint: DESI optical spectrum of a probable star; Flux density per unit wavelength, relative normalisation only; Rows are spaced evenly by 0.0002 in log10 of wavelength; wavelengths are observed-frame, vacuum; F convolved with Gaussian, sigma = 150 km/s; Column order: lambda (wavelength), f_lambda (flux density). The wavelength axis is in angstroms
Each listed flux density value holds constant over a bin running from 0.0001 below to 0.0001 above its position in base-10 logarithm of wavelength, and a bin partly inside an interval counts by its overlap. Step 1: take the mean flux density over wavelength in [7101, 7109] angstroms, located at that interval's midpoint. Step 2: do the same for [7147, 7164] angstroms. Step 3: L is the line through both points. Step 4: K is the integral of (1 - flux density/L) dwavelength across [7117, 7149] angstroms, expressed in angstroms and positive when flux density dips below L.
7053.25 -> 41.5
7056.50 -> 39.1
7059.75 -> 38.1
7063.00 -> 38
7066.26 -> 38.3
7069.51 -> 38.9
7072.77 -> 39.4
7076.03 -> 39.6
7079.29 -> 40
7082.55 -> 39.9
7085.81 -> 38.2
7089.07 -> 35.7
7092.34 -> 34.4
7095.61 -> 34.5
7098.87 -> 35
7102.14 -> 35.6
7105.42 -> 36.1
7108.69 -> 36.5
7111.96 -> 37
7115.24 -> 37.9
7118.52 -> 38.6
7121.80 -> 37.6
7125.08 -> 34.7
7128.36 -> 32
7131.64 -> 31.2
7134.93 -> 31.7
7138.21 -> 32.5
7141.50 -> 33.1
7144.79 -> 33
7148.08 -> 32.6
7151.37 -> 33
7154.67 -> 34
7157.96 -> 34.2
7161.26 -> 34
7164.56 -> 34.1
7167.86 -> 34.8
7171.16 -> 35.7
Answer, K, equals 0.9 angstroms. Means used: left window 36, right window 33.6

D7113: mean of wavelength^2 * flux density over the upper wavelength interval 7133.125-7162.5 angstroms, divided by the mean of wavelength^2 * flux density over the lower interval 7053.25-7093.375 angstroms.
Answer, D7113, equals 0.88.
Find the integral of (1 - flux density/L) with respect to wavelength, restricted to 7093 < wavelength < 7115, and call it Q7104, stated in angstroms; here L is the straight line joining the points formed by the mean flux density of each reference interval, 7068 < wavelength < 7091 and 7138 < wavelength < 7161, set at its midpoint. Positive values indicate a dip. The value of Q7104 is 0.6 angstroms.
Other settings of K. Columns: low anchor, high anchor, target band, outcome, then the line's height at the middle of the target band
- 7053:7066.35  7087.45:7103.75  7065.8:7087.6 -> -1.3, 37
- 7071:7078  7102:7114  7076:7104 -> 0.9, 38.1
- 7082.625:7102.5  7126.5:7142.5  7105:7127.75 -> -2.0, 33.8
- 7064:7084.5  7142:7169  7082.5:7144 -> 2.3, 36.6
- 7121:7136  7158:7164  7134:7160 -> 0.5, 33.7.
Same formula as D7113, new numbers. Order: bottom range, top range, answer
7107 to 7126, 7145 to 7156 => 0.90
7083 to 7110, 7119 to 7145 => 0.94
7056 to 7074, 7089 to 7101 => 0.91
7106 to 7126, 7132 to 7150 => 0.88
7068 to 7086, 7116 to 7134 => 0.90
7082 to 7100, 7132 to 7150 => 0.91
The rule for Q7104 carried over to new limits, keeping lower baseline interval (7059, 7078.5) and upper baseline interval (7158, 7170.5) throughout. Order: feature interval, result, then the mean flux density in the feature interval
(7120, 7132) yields 0.6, 34.2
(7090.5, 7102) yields 0.8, 34.8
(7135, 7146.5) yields 0.9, 32.7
